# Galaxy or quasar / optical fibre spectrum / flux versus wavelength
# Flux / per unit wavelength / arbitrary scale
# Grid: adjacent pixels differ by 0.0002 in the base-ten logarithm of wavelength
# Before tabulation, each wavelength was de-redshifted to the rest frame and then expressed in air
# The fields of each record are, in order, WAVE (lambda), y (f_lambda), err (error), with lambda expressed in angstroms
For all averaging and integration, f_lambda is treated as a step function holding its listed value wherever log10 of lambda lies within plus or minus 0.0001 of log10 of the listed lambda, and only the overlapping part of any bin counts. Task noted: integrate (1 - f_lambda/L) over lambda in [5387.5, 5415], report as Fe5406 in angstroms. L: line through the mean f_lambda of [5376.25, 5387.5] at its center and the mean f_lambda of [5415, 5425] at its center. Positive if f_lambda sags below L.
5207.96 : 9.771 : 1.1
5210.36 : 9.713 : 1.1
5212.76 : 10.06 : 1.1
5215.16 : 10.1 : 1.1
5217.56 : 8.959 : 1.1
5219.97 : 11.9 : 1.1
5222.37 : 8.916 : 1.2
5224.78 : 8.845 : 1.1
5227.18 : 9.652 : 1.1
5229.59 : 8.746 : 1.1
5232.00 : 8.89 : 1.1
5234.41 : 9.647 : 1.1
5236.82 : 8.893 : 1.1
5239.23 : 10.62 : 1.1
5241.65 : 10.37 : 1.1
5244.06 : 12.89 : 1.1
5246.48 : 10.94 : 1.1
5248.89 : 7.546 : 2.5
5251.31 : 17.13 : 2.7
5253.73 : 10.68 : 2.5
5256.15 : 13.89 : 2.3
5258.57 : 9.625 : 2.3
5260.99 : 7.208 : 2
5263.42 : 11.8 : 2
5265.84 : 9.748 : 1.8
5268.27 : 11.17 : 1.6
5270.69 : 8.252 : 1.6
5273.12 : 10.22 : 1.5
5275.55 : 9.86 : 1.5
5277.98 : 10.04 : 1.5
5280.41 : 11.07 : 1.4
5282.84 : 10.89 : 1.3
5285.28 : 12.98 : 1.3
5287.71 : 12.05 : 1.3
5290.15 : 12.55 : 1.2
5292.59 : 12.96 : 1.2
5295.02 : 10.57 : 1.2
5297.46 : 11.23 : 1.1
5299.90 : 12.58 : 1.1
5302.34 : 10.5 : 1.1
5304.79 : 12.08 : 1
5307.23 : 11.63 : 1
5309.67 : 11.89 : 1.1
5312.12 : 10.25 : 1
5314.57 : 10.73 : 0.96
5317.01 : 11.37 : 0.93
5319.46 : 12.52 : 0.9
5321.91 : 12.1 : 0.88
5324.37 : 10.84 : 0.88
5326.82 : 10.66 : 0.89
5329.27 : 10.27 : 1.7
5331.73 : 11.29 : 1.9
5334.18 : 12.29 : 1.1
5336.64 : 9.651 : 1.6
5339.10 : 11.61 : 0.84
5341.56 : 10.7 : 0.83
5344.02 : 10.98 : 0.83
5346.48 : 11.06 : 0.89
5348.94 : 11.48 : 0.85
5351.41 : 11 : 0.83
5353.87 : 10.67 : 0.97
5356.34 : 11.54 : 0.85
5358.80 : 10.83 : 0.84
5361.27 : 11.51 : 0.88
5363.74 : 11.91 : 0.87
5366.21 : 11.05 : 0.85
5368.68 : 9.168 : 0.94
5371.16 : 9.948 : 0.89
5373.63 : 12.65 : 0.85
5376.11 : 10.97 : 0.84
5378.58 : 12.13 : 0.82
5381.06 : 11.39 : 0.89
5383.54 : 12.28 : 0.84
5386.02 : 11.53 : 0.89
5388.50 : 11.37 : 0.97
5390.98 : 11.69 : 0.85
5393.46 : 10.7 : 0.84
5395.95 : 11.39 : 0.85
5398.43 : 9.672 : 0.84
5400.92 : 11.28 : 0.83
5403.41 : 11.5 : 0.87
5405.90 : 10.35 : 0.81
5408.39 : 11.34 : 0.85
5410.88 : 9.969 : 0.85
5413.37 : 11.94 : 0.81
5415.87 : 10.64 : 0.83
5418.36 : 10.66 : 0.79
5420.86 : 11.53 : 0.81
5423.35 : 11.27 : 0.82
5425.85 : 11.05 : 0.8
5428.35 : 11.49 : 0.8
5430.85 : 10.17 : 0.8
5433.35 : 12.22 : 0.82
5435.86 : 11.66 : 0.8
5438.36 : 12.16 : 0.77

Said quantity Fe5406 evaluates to 0.91 angstroms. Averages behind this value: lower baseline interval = 11.7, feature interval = 11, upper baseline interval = 11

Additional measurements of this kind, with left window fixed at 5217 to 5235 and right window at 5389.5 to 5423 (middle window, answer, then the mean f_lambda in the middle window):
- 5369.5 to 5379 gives -0.5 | 11.3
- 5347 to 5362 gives -0.9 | 11.2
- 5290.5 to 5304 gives -2.1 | 11.6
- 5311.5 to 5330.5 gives -1.6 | 11.1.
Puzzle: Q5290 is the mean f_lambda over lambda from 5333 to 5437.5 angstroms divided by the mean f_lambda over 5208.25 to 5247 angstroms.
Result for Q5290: 1.1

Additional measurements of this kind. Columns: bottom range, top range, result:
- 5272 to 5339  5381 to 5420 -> 0.98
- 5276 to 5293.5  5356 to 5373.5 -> 0.94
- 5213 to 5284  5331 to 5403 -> 1.09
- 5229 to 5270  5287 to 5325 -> 1.10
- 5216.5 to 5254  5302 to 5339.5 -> 1.09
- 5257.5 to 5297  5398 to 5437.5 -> 1.04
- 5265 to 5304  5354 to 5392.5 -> 1.02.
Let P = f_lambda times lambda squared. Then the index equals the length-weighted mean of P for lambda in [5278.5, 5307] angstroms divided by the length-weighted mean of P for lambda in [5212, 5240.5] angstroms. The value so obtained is 1.25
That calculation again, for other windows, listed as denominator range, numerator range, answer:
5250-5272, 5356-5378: 1.05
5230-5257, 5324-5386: 1.06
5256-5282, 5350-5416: 1.15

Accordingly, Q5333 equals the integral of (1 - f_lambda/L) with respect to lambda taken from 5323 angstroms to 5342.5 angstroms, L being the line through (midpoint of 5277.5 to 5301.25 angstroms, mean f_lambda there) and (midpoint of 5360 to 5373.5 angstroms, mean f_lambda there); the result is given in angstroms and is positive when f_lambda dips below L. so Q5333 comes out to 0.57 angstroms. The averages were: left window 11.7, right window 10.9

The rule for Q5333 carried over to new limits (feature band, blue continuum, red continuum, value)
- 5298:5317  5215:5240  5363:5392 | -1.6 angstroms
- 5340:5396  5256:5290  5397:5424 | -2.1 angstroms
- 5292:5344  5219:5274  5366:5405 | -2.6 angstroms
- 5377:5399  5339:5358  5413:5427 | -0.5 angstroms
